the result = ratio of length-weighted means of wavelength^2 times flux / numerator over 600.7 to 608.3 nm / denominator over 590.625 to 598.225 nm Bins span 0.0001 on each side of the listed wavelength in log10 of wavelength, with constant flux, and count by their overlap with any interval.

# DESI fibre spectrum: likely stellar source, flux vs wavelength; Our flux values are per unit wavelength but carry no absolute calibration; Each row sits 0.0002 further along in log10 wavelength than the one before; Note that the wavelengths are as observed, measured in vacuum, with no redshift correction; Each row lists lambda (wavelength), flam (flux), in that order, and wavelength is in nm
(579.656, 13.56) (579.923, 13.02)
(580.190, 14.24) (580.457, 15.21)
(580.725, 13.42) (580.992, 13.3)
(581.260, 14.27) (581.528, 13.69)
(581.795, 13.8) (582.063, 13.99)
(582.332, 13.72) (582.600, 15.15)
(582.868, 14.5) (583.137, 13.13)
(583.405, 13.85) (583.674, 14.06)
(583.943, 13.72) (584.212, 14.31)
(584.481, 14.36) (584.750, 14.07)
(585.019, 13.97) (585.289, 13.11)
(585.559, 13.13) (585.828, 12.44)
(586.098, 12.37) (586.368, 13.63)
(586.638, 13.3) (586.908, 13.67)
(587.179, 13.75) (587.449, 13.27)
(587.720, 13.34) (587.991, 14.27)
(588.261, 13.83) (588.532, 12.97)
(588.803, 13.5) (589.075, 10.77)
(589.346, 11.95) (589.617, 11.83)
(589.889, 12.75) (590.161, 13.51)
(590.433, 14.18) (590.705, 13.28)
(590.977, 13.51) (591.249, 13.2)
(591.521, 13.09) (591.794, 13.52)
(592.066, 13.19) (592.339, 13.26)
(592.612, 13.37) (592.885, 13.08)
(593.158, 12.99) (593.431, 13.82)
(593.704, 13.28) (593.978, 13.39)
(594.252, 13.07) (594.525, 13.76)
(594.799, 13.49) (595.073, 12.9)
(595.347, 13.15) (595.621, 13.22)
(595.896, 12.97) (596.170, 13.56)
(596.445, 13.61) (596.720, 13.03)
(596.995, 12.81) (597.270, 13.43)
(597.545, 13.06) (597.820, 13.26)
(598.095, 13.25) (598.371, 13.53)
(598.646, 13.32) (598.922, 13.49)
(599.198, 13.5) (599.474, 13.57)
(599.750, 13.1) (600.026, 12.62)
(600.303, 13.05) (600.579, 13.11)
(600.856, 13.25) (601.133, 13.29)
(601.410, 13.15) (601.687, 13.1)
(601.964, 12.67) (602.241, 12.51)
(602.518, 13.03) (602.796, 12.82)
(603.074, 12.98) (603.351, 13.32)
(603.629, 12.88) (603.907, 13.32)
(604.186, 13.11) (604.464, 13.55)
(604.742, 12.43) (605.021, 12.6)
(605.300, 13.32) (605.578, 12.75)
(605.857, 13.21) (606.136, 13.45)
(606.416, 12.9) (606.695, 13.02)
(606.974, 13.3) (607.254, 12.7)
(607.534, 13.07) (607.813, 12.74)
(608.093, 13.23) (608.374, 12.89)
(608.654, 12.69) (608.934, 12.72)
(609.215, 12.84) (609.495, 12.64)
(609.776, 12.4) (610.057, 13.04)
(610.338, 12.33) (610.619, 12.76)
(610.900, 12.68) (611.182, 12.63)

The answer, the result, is 1.01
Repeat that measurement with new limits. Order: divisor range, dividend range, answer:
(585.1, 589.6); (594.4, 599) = 1.05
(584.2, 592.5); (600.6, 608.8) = 1.04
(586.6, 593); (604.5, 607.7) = 1.04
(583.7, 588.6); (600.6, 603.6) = 1.01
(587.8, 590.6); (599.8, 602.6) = 1.04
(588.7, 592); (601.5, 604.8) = 1.05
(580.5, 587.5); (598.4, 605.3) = 1.01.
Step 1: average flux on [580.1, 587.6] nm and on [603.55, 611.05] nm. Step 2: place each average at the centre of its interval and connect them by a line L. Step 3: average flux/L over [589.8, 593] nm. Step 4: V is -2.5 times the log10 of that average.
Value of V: 0.01 mag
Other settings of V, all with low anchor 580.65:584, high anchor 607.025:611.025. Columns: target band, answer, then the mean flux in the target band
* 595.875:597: 0.004 mag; 13.3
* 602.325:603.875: 0.001 mag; 13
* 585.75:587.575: 0.040 mag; 13.2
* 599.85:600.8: 0.015 mag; 13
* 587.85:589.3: 0.052 mag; 13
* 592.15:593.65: 0.013 mag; 13.3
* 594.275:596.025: 0.010 mag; 13.2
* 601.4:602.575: 0.018 mag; 12.9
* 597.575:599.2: -0.011 mag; 13.4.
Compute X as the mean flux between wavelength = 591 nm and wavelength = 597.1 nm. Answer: 13.3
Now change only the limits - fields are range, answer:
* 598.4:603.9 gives 13.1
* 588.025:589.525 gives 12.7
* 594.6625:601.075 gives 13.2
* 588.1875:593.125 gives 13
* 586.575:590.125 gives 13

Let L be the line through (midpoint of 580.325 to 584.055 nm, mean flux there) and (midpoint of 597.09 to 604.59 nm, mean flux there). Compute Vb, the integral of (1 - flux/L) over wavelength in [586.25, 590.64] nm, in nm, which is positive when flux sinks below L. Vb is 0.18 nm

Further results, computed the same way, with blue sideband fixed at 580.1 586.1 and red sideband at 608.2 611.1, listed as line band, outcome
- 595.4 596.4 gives 0.00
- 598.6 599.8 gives -0.02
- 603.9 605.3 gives -0.01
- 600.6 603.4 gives 0.01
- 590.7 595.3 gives 0.04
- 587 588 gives 0.01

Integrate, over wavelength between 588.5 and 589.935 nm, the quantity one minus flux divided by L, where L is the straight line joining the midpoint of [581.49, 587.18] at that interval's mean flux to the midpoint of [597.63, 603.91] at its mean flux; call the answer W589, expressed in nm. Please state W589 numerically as 0.14 nm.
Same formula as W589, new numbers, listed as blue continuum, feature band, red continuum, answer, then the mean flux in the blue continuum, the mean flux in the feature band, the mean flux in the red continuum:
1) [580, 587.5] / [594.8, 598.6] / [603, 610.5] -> 0.02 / 13.8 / 13.2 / 12.9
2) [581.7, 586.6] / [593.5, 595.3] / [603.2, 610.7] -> 0.01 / 13.7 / 13.3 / 12.9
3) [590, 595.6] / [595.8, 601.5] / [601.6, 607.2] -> -0.03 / 13.3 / 13.2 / 13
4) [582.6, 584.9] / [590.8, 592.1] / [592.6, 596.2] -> 0.02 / 14.1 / 13.3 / 13.3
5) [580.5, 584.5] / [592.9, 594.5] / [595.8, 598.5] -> 0.01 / 14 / 13.3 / 13.3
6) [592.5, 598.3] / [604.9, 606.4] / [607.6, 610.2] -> -0.02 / 13.3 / 13.1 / 12.8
